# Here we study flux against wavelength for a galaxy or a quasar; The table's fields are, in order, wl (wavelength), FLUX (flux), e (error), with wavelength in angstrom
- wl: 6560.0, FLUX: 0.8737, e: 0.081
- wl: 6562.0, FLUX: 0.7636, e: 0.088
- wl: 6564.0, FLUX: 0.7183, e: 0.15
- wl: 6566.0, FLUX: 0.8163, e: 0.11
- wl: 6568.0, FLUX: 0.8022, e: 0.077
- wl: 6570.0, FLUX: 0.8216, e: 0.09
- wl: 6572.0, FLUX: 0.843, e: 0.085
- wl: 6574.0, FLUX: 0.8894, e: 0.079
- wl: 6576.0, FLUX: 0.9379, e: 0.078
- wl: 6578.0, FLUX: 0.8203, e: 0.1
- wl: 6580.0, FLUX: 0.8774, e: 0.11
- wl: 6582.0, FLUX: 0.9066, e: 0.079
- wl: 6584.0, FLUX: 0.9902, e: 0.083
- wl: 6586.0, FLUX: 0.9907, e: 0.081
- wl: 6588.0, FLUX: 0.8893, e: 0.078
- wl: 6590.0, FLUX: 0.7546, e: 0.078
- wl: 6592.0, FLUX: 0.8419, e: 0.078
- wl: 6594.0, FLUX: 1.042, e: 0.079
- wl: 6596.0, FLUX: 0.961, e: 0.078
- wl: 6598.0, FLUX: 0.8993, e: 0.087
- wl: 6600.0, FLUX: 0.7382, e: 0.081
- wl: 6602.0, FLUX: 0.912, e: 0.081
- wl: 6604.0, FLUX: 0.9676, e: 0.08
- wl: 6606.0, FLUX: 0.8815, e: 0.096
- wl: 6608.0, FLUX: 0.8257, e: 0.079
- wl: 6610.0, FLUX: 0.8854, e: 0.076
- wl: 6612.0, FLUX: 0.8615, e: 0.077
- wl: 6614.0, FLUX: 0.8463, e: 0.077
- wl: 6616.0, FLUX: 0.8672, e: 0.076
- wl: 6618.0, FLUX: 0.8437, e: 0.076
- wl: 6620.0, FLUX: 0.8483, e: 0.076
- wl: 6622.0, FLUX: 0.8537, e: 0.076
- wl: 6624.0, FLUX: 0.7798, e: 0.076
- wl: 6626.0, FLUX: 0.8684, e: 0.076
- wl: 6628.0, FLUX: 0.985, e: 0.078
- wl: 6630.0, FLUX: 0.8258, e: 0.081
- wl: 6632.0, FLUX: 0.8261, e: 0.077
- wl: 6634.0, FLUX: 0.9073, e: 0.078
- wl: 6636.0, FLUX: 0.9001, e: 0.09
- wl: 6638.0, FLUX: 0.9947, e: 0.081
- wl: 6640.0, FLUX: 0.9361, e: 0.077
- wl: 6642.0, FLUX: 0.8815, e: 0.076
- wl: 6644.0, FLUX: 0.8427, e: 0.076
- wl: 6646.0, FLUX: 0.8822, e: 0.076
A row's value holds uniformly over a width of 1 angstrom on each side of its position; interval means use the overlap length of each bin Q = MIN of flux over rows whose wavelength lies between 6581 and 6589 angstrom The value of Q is 0.8893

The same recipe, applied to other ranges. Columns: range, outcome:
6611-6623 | 0.8437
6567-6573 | 0.8022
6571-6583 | 0.8203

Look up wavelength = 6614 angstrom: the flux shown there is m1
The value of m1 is 0.8463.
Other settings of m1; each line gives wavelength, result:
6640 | 0.9361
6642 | 0.8815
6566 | 0.8163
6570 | 0.8216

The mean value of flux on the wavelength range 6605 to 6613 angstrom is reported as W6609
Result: 0.864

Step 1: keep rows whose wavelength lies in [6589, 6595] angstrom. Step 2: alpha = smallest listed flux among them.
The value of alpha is 0.7546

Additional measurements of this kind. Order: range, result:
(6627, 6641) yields 0.8258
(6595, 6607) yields 0.7382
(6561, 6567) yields 0.7183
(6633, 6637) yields 0.9001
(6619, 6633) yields 0.7798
